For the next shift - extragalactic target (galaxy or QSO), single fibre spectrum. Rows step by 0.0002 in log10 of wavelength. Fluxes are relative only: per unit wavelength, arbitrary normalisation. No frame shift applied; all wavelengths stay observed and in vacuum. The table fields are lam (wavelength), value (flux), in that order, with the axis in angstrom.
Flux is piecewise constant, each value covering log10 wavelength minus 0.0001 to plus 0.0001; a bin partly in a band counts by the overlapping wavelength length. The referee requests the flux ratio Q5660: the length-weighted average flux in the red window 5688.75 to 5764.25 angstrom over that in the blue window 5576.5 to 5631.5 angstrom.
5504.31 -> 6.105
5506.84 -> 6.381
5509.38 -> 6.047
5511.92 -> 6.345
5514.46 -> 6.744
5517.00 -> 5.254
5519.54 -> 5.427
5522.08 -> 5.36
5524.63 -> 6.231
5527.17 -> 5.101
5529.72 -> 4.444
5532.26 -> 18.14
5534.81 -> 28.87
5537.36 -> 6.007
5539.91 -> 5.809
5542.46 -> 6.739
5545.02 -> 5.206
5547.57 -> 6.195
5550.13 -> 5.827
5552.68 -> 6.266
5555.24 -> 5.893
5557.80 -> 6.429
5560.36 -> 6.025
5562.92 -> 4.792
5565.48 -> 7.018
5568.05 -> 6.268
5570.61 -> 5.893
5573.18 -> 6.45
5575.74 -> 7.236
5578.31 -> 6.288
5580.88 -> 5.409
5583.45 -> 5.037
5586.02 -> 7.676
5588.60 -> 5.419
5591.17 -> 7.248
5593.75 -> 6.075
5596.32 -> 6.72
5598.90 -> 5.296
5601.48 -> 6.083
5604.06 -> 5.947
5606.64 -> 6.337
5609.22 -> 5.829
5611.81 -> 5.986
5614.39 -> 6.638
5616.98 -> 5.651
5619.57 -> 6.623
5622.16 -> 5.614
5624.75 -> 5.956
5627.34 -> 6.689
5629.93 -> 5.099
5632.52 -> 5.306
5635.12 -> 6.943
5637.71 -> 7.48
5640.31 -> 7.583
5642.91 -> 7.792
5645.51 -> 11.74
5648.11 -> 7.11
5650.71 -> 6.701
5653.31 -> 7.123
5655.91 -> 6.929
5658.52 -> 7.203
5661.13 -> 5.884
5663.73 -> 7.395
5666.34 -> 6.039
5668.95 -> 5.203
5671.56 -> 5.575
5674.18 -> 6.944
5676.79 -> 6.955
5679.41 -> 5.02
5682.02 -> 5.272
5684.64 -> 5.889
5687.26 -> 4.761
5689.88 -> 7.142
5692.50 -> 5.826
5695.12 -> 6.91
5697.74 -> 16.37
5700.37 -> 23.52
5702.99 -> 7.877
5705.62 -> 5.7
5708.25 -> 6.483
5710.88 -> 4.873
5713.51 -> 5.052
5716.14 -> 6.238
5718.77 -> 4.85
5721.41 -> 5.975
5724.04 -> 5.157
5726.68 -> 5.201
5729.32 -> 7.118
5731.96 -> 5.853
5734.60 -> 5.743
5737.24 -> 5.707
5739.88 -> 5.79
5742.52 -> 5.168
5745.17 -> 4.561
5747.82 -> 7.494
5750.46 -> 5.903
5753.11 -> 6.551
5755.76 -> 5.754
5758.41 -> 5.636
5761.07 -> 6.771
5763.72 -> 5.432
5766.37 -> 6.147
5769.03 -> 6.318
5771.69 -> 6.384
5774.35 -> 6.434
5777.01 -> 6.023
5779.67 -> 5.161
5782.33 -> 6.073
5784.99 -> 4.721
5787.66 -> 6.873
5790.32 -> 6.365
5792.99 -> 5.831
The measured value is 1.1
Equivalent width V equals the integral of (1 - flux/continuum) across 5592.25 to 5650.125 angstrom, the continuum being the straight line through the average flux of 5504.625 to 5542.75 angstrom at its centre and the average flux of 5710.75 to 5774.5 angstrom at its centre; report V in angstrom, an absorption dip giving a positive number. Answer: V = 4.5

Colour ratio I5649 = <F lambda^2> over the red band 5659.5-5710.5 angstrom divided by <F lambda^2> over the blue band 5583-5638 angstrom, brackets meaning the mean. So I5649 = 1.26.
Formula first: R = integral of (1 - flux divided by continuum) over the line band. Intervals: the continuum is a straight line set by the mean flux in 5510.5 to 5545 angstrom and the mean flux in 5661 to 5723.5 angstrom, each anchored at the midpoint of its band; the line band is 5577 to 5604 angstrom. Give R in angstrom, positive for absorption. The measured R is 6.1 angstrom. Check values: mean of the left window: 8.37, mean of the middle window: 6.12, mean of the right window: 7.16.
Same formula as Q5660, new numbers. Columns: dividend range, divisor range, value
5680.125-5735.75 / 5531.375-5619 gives 1.02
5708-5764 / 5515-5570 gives 0.77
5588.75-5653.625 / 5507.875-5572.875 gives 0.91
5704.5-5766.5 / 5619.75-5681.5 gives 0.87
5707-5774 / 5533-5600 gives 0.83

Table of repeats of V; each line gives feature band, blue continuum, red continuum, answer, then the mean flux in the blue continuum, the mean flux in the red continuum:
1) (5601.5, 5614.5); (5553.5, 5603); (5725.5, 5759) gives 0.1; 6.17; 5.89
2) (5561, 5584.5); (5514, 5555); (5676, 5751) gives 5.1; 7.95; 6.85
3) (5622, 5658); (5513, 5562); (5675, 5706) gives 5.1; 7.66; 8.5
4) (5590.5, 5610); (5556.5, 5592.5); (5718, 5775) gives 0.0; 6.23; 5.91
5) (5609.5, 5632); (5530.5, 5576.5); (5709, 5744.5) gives 3.4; 8.02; 5.59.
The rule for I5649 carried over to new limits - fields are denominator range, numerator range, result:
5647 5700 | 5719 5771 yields 0.85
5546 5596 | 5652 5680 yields 1.07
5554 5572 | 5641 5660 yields 1.33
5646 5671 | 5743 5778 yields 0.93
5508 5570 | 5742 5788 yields 0.88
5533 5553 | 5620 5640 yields 0.70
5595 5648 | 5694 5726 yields 1.28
